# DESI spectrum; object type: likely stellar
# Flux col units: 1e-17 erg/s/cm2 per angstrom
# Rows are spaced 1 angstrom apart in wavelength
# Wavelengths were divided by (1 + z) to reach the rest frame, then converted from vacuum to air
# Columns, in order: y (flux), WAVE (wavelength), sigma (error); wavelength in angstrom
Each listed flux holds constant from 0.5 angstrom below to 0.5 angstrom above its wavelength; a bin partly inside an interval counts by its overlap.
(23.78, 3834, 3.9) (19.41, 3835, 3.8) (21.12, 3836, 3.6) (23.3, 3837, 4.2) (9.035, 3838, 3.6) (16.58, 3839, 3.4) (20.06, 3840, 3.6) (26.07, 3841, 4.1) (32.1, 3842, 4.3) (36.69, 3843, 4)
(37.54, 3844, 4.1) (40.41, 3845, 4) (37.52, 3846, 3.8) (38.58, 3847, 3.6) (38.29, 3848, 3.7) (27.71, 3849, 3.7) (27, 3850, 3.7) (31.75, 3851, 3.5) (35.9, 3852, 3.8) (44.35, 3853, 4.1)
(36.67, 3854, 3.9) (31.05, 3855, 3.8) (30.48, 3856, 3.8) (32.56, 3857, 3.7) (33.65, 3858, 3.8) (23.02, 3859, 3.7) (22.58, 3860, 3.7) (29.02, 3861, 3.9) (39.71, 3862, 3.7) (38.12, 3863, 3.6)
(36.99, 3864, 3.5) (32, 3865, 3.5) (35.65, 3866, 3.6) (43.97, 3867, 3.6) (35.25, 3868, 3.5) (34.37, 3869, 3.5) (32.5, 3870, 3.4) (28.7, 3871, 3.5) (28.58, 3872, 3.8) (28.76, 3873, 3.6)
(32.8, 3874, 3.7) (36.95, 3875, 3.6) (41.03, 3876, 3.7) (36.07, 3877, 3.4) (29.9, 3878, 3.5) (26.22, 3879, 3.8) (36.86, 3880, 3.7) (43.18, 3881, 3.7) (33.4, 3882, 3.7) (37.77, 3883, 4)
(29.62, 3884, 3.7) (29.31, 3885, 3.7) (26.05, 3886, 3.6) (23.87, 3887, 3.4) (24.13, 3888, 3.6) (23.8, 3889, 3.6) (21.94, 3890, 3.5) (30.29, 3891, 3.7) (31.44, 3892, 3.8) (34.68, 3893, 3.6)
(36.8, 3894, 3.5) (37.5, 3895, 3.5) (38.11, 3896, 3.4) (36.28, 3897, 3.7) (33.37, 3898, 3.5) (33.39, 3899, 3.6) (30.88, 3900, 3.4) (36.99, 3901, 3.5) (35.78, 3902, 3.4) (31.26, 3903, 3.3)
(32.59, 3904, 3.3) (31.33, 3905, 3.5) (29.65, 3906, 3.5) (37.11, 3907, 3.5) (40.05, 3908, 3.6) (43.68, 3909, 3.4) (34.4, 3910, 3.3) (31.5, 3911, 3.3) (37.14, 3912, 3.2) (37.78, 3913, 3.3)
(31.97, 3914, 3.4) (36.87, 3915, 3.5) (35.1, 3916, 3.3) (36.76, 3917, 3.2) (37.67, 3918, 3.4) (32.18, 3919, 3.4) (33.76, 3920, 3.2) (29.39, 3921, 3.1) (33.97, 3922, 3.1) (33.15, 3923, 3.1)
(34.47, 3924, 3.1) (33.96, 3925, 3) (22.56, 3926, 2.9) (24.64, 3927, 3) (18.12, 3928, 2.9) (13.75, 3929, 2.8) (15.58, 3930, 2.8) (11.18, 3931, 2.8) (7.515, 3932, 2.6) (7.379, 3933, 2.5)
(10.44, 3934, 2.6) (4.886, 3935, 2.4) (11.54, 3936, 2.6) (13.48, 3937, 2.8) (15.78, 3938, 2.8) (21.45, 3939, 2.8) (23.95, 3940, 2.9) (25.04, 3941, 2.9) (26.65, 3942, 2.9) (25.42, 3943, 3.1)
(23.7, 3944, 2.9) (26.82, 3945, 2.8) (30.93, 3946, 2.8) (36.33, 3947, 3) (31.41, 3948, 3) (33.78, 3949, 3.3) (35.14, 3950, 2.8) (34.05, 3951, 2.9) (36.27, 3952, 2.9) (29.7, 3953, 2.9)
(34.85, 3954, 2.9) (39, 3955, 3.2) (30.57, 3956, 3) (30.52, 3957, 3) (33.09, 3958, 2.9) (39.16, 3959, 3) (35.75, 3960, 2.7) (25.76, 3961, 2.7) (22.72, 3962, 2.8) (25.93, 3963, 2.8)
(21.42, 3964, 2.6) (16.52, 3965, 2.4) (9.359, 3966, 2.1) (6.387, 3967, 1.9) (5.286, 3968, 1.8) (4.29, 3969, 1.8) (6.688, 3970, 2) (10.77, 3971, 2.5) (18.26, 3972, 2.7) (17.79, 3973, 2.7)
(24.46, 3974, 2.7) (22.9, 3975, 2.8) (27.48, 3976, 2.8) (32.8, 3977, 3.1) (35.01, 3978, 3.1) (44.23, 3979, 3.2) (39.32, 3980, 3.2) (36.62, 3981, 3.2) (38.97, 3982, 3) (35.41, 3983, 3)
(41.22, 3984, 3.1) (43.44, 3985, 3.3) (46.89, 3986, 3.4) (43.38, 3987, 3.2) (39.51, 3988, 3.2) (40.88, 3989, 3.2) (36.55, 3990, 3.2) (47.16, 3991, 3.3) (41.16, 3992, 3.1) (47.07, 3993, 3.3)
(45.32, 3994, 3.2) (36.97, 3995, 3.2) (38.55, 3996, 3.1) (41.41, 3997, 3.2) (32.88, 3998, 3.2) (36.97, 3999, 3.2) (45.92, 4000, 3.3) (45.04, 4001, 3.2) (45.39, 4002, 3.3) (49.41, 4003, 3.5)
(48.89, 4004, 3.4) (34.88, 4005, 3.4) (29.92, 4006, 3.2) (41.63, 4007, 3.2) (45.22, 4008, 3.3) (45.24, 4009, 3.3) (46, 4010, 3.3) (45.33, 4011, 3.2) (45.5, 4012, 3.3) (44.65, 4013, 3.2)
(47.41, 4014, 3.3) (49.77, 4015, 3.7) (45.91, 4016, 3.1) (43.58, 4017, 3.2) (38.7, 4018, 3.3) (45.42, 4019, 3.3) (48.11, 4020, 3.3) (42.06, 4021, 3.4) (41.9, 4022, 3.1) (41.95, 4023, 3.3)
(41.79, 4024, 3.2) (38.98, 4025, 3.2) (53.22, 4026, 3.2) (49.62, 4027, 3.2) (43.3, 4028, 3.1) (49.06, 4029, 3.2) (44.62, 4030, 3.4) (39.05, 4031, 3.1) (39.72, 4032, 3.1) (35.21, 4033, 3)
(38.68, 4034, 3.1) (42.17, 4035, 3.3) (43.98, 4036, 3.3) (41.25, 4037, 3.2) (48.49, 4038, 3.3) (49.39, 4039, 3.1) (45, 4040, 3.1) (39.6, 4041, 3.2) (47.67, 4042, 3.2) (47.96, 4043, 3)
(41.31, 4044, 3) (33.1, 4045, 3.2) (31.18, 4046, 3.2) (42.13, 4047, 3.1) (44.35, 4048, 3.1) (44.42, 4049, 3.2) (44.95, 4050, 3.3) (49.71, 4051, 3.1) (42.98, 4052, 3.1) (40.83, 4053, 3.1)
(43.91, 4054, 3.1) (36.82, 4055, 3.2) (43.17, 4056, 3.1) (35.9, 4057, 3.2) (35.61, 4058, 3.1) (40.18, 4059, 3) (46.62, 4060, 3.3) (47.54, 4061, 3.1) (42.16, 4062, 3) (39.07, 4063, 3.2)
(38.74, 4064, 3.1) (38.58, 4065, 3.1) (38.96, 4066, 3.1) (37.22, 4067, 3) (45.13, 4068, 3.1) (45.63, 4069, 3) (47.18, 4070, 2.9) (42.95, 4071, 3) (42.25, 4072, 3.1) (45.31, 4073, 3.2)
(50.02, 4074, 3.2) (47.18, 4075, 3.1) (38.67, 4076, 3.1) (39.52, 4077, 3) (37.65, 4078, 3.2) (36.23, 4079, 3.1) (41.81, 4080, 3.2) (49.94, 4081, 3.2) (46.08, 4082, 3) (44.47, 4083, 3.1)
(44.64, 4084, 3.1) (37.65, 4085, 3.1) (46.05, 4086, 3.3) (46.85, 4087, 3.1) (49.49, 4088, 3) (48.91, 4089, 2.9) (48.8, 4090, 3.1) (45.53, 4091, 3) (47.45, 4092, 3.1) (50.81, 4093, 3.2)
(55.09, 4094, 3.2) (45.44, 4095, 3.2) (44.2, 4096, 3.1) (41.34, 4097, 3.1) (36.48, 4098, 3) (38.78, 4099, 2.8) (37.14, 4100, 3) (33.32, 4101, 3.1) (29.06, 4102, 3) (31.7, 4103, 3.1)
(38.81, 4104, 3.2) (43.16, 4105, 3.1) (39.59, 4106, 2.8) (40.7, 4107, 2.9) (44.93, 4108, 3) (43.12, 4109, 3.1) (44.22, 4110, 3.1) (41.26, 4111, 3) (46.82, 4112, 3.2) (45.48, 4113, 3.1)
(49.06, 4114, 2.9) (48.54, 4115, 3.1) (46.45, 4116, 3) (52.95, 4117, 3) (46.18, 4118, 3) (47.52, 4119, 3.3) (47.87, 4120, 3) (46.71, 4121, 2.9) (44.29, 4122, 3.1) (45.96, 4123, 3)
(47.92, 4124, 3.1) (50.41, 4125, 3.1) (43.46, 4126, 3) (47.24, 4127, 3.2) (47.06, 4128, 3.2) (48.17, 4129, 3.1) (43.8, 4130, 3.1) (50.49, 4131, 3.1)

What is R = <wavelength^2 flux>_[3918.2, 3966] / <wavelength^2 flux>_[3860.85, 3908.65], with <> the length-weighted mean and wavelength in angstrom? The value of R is 0.79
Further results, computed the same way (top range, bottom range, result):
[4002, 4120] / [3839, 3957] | 1.53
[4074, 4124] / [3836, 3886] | 1.53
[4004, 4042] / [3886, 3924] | 1.39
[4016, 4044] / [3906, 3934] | 1.60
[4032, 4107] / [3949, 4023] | 1.25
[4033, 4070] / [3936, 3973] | 1.81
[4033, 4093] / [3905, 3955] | 1.66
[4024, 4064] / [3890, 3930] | 1.39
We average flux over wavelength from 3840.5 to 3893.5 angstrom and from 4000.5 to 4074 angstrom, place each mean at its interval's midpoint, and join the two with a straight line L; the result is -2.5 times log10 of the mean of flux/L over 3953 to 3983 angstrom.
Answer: 0.45 mag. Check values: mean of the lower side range 32.8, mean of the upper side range 43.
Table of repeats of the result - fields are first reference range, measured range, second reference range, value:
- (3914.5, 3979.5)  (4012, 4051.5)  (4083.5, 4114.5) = -0.24 mag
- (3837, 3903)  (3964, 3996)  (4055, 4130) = 0.24 mag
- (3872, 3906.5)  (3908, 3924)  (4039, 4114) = -0.04 mag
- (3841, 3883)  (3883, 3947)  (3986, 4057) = 0.29 mag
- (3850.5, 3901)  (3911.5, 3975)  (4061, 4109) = 0.40 mag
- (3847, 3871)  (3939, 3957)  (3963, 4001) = 0.05 mag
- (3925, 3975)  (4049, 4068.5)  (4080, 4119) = -0.10 mag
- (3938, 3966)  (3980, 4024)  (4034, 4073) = -0.20 mag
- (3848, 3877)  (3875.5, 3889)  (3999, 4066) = 0.09 mag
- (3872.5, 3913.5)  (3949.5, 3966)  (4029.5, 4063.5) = 0.22 mag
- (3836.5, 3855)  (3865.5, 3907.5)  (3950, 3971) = -0.15 mag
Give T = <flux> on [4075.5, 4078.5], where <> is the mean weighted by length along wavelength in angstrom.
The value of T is 38.6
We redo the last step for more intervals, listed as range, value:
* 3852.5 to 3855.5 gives 37.4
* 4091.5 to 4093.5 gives 49.1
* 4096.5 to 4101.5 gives 37.4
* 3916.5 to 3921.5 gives 34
